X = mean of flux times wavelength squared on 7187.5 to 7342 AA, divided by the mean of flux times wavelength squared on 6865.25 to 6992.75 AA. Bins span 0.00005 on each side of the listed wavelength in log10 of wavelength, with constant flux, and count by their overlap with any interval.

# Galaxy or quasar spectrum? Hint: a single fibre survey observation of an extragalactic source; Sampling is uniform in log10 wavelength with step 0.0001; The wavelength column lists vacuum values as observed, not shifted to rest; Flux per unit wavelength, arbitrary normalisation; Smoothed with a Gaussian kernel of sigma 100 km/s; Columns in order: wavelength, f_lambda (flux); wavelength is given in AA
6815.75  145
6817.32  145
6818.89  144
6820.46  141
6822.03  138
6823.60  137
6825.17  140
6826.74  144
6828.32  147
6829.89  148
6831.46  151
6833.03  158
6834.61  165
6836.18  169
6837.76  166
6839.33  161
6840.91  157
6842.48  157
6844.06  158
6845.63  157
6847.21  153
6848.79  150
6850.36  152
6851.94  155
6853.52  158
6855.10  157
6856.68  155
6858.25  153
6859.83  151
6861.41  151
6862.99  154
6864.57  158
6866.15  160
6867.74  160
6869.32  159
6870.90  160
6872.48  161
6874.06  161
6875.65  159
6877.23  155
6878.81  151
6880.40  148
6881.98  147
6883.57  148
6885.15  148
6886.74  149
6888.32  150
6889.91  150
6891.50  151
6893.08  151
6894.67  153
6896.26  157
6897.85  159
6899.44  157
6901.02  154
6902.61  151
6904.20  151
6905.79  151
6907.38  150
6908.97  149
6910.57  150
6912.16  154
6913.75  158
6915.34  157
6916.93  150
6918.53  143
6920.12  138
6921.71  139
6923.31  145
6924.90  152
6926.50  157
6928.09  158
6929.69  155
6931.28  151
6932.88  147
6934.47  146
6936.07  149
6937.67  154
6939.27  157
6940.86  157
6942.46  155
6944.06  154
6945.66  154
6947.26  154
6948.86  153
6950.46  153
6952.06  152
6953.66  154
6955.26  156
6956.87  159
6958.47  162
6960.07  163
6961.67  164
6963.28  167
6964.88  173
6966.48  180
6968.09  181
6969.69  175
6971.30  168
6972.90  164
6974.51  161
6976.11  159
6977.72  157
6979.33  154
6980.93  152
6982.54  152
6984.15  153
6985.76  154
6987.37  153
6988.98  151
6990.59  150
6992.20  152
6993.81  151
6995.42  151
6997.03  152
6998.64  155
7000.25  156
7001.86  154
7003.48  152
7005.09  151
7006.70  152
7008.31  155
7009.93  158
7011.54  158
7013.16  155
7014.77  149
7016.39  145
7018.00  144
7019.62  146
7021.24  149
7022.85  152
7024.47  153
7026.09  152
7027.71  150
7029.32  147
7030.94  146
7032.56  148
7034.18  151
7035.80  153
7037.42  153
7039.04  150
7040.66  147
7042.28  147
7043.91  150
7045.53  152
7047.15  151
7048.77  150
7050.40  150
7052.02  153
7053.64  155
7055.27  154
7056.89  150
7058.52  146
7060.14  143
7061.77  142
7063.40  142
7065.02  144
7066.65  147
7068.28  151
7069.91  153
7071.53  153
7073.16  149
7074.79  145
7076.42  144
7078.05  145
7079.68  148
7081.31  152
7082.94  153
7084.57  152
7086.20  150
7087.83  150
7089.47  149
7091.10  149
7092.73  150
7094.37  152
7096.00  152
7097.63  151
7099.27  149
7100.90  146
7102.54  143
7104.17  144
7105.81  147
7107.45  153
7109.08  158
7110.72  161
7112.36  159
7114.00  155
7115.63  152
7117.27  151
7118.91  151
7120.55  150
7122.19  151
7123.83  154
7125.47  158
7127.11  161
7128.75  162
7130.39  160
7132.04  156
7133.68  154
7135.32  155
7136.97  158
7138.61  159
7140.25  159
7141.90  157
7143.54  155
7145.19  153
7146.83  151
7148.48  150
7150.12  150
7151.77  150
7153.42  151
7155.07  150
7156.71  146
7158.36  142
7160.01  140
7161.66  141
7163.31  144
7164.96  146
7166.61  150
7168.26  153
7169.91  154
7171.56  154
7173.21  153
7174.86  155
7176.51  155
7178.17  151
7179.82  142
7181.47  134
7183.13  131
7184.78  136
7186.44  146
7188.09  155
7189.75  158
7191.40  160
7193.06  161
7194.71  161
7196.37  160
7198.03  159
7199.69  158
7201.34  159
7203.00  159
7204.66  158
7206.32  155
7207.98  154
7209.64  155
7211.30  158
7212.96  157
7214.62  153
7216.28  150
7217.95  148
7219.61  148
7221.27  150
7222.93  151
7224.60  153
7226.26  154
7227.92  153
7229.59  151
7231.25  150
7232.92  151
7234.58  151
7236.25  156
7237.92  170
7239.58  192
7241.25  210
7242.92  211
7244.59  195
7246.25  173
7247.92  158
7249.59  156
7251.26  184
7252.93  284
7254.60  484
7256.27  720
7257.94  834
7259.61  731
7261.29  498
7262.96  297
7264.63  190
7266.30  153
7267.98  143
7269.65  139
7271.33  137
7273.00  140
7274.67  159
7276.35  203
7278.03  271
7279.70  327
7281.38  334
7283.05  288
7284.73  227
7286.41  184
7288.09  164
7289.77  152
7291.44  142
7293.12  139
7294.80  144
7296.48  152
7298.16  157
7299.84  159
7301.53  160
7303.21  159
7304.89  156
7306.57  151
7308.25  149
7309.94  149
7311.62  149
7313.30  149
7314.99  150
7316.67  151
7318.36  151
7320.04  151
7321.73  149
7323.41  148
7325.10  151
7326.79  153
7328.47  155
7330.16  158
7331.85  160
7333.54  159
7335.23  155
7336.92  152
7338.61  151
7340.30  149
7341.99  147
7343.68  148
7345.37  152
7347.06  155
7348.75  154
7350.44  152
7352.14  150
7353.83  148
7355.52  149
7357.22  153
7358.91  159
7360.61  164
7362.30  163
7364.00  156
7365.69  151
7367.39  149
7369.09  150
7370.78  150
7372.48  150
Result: 1.38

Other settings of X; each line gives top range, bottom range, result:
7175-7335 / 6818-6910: 1.40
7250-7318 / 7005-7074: 1.71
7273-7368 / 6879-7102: 1.19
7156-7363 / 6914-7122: 1.28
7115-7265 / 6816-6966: 1.33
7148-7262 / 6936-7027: 1.33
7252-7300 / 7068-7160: 1.89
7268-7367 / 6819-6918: 1.22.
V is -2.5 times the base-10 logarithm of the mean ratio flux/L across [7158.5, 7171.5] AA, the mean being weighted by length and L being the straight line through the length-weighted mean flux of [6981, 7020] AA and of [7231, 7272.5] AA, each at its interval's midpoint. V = 0.50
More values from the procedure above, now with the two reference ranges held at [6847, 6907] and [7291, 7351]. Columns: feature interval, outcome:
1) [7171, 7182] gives 0.02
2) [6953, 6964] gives -0.05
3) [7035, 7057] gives 0.01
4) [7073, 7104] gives 0.03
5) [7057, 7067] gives 0.06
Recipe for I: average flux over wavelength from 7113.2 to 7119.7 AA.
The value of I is 152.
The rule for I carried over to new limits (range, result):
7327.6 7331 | 157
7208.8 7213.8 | 157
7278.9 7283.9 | 316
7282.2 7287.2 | 234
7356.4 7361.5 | 159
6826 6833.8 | 150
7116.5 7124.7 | 151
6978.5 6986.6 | 153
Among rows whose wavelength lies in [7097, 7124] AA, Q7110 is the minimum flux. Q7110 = 143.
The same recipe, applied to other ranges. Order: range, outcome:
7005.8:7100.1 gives 142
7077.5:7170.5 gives 140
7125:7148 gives 151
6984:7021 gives 144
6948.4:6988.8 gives 152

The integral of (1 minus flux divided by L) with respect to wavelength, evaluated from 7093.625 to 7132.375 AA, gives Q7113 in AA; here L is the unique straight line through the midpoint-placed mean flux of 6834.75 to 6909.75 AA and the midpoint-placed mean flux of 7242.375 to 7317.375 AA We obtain 9.4 AA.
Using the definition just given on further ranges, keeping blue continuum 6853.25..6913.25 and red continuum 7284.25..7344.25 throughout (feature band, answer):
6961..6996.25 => -1.41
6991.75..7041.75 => 0.91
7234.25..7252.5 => -3.13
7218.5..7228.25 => 0.19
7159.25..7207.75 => 0.92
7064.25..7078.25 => 0.55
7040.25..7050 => 0.28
